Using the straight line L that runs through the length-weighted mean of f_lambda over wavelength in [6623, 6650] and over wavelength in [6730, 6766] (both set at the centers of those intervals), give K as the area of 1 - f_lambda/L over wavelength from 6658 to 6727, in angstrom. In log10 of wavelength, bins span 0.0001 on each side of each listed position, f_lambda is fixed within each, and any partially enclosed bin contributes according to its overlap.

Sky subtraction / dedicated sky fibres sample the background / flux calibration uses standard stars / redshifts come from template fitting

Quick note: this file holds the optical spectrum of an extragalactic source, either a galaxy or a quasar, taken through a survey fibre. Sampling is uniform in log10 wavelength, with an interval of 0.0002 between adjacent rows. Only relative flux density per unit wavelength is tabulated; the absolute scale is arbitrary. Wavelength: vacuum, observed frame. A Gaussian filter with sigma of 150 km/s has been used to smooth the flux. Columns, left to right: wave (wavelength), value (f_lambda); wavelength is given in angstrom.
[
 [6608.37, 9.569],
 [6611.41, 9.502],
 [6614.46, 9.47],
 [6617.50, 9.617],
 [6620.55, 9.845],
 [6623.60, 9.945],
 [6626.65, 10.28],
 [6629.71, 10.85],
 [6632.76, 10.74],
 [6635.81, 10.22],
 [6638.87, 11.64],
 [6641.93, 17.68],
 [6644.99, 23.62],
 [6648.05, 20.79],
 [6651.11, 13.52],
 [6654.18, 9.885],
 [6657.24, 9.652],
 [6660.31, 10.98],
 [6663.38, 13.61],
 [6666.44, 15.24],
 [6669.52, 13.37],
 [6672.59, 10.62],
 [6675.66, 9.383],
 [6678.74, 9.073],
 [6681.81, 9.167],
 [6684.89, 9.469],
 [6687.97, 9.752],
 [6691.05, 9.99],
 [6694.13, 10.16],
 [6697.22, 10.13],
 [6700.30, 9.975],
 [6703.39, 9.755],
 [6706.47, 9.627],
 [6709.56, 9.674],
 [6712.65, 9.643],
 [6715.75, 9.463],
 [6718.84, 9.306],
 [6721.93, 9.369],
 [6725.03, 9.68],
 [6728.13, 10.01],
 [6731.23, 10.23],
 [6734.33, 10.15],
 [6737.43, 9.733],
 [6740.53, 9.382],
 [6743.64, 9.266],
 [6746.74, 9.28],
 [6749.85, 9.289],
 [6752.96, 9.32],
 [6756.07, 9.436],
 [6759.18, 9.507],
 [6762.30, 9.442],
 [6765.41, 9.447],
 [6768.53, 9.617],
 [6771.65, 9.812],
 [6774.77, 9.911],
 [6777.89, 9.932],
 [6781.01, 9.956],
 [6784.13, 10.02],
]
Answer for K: 8.75 angstrom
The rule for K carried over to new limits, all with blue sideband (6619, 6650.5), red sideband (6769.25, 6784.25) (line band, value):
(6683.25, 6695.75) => 2.4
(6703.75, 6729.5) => 4.2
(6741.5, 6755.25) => 1.7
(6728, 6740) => 1.1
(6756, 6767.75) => 0.9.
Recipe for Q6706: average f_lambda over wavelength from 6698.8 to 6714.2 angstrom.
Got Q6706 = 9.73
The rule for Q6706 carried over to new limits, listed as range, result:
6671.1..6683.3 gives 9.56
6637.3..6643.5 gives 14.7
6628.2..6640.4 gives 10.9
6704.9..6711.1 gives 9.66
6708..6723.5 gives 9.49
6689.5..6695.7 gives 10.1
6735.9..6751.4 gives 9.39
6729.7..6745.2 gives 9.76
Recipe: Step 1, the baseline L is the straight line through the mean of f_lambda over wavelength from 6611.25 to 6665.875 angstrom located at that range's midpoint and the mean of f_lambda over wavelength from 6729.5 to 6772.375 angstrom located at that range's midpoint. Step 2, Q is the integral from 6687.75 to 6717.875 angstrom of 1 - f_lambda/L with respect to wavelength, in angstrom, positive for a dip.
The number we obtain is 2.76 angstrom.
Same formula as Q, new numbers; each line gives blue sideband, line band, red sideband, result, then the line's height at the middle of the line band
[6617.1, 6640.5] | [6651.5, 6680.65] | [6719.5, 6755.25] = -3.46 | 10.2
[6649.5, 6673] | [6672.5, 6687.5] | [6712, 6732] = 2.58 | 11.4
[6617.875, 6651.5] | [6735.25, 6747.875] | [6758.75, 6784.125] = 1.30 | 10.5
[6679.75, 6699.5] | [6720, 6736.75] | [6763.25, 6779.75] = -0.19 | 9.75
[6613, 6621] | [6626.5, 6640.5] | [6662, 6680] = -0.70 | 10.3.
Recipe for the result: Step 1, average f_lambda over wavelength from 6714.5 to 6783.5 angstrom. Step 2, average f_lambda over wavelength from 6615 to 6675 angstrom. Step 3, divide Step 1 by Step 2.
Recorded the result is 0.76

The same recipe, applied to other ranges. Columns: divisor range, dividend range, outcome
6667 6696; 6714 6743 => 0.94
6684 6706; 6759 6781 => 0.98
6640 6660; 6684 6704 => 0.64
